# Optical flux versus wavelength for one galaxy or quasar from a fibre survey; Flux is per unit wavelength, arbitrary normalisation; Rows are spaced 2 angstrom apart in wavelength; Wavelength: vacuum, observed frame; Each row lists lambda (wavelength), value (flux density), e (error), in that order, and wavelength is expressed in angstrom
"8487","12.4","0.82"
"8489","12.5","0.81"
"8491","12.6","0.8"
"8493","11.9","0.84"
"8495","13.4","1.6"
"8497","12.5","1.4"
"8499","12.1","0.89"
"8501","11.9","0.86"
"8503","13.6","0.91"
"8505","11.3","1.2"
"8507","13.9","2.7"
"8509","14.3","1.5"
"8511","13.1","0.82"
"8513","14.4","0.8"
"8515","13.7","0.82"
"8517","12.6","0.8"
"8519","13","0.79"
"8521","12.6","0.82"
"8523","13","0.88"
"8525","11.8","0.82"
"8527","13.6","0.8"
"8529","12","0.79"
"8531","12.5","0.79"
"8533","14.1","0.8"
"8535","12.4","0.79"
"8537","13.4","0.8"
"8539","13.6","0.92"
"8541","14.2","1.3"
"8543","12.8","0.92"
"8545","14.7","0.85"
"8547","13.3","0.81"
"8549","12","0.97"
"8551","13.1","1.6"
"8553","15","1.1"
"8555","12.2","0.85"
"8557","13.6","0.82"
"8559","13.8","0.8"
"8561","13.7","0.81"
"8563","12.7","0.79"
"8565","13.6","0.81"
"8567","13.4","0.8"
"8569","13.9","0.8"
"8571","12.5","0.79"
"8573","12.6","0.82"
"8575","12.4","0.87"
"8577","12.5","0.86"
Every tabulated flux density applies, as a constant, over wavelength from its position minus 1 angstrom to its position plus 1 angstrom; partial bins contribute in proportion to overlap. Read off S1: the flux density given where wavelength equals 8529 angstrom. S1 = 12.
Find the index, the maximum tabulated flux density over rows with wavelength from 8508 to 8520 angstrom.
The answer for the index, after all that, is 14.4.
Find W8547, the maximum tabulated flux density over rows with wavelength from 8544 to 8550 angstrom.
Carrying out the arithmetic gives 14.7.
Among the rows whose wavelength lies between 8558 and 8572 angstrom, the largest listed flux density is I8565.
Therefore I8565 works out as 13.9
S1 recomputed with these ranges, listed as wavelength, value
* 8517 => 12.6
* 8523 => 13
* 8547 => 13.3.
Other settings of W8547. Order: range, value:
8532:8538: 14.1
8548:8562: 15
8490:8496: 13.4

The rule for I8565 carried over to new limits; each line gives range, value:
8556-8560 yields 13.8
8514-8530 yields 13.7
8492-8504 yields 13.6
